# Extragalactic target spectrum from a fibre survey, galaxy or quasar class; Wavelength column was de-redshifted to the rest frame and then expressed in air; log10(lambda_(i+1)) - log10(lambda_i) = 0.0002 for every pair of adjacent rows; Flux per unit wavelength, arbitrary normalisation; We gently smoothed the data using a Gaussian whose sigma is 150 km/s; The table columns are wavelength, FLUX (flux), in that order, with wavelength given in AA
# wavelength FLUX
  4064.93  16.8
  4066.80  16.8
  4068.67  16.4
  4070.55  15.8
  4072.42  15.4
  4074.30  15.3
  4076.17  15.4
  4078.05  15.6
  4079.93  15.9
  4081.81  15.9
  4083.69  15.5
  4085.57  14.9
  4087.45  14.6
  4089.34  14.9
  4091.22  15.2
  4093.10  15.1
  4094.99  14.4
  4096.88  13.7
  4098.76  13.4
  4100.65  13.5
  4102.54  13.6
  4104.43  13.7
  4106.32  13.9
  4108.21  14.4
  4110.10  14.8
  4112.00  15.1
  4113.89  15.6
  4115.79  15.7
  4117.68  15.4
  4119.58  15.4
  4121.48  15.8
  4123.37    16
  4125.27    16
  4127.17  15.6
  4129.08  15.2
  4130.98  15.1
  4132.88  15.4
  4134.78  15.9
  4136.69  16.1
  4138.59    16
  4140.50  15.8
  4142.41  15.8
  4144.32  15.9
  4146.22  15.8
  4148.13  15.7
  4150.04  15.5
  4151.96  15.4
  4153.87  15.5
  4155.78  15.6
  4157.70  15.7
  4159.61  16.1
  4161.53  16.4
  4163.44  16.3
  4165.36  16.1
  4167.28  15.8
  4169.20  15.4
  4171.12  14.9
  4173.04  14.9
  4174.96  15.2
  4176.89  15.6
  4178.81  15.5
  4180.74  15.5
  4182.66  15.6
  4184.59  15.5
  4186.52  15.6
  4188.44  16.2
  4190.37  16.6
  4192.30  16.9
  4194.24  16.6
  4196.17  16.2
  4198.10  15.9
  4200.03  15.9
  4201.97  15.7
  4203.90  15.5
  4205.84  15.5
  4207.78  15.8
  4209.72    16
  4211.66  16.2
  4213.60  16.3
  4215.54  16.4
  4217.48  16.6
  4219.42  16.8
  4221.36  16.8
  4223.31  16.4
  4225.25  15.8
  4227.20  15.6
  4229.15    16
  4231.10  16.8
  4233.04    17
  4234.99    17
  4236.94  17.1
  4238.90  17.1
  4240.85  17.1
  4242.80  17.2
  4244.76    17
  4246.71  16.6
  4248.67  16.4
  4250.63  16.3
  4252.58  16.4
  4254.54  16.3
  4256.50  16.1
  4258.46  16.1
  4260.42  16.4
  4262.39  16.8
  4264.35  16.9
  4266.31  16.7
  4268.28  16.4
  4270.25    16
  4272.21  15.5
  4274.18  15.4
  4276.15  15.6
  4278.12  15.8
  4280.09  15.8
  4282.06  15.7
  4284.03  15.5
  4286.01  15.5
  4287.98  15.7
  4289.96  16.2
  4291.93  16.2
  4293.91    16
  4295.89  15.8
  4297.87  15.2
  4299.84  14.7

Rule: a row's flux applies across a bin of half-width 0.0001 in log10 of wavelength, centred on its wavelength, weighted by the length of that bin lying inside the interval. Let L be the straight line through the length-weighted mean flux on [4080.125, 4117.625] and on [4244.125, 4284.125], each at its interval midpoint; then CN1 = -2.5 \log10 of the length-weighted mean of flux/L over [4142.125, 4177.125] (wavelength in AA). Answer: -0.03 mag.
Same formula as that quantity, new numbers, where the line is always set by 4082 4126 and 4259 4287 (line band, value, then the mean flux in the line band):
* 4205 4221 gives -0.044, 16.2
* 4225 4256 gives -0.057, 16.6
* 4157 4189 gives -0.025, 15.7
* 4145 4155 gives -0.032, 15.6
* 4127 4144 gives -0.044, 15.7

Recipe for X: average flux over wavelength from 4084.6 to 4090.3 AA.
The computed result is 14.8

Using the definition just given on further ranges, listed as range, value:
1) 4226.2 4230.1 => 15.8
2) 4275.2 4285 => 15.7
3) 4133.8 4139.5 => 16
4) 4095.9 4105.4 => 13.6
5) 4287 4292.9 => 16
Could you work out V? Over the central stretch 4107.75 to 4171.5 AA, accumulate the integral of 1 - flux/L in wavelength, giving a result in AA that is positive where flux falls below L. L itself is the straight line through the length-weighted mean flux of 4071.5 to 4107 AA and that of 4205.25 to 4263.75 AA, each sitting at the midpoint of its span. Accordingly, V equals -1.26 AA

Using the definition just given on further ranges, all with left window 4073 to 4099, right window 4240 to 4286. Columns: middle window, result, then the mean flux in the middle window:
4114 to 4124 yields -0.3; 15.6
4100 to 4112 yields 0.9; 14.1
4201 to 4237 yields -0.7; 16.3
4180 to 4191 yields -0.1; 15.8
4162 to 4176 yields 0.0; 15.5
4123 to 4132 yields -0.1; 15.5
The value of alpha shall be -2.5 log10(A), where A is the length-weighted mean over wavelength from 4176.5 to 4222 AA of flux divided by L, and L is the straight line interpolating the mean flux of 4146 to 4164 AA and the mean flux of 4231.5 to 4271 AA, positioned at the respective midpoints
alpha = 0.01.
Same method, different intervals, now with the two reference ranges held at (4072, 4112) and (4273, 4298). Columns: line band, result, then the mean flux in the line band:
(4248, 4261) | -0.05 mag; 16.3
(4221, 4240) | -0.08 mag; 16.6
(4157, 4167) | -0.07 mag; 16.1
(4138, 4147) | -0.06 mag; 15.9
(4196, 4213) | -0.04 mag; 15.8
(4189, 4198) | -0.08 mag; 16.5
